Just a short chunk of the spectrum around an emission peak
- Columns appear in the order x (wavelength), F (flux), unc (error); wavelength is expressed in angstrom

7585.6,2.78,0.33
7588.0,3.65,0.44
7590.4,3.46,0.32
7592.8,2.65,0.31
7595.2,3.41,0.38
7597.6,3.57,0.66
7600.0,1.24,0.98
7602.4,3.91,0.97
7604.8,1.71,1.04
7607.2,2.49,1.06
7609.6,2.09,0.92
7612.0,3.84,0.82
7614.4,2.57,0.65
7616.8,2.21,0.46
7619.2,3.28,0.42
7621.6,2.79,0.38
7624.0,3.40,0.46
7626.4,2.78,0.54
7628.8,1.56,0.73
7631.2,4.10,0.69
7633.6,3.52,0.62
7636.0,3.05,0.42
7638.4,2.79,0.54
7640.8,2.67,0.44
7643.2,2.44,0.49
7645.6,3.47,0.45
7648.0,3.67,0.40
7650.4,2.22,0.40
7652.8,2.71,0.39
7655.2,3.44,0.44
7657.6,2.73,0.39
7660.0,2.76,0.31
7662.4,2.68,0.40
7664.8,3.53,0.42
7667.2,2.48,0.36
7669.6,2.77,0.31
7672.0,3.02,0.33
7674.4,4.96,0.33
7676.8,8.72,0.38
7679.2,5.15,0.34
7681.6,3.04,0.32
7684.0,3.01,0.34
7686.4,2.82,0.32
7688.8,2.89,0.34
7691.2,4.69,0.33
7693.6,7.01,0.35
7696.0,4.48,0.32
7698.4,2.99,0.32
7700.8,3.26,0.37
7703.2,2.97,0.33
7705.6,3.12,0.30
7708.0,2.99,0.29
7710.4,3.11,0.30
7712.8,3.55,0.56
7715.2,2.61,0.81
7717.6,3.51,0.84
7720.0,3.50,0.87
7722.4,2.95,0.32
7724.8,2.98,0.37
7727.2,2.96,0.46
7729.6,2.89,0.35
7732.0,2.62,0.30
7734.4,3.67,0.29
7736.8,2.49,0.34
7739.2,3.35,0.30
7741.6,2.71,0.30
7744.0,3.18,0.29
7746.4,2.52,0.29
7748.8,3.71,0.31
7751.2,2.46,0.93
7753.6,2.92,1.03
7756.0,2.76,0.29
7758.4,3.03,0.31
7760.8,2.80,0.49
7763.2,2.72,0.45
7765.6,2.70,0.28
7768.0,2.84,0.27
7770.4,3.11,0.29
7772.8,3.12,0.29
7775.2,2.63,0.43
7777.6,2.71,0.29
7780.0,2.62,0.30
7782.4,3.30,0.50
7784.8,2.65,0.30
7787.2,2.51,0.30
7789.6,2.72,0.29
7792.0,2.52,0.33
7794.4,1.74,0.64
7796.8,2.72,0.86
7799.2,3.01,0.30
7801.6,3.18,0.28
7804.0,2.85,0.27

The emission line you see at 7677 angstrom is [S II]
